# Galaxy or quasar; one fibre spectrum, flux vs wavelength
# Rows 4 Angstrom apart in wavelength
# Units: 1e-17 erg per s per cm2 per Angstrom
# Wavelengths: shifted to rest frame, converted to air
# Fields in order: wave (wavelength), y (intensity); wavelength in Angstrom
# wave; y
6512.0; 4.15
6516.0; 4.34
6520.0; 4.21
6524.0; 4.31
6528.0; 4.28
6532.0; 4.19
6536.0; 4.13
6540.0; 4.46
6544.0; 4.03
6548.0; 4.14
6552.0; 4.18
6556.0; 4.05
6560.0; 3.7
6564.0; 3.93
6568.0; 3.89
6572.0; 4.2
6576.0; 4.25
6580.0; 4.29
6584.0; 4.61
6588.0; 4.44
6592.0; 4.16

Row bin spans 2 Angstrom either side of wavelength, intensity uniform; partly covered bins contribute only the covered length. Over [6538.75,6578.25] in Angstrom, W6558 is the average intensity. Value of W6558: 4.08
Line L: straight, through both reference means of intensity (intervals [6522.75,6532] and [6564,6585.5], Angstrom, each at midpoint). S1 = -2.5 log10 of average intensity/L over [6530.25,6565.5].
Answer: 0.04 mag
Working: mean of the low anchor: 4.27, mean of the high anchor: 4.21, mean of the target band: 4.09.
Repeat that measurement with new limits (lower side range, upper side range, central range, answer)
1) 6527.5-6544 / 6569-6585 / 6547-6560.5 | 0.057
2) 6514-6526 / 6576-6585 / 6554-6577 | 0.096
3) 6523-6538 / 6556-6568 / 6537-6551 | -0.035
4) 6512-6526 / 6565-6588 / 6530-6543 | 0.005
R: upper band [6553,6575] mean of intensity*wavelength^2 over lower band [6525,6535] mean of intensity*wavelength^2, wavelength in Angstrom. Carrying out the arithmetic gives 0.95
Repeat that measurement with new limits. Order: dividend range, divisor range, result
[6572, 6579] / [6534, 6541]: 1.00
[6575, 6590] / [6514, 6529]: 1.05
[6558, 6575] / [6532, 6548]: 0.95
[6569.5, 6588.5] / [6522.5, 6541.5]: 1.03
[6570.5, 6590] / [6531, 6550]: 1.05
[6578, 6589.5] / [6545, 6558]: 1.09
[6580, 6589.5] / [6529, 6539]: 1.08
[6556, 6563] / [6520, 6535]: 0.91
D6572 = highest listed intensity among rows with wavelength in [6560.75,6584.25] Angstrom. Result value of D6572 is 4.61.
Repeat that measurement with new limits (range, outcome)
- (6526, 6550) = 4.46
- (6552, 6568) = 4.18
